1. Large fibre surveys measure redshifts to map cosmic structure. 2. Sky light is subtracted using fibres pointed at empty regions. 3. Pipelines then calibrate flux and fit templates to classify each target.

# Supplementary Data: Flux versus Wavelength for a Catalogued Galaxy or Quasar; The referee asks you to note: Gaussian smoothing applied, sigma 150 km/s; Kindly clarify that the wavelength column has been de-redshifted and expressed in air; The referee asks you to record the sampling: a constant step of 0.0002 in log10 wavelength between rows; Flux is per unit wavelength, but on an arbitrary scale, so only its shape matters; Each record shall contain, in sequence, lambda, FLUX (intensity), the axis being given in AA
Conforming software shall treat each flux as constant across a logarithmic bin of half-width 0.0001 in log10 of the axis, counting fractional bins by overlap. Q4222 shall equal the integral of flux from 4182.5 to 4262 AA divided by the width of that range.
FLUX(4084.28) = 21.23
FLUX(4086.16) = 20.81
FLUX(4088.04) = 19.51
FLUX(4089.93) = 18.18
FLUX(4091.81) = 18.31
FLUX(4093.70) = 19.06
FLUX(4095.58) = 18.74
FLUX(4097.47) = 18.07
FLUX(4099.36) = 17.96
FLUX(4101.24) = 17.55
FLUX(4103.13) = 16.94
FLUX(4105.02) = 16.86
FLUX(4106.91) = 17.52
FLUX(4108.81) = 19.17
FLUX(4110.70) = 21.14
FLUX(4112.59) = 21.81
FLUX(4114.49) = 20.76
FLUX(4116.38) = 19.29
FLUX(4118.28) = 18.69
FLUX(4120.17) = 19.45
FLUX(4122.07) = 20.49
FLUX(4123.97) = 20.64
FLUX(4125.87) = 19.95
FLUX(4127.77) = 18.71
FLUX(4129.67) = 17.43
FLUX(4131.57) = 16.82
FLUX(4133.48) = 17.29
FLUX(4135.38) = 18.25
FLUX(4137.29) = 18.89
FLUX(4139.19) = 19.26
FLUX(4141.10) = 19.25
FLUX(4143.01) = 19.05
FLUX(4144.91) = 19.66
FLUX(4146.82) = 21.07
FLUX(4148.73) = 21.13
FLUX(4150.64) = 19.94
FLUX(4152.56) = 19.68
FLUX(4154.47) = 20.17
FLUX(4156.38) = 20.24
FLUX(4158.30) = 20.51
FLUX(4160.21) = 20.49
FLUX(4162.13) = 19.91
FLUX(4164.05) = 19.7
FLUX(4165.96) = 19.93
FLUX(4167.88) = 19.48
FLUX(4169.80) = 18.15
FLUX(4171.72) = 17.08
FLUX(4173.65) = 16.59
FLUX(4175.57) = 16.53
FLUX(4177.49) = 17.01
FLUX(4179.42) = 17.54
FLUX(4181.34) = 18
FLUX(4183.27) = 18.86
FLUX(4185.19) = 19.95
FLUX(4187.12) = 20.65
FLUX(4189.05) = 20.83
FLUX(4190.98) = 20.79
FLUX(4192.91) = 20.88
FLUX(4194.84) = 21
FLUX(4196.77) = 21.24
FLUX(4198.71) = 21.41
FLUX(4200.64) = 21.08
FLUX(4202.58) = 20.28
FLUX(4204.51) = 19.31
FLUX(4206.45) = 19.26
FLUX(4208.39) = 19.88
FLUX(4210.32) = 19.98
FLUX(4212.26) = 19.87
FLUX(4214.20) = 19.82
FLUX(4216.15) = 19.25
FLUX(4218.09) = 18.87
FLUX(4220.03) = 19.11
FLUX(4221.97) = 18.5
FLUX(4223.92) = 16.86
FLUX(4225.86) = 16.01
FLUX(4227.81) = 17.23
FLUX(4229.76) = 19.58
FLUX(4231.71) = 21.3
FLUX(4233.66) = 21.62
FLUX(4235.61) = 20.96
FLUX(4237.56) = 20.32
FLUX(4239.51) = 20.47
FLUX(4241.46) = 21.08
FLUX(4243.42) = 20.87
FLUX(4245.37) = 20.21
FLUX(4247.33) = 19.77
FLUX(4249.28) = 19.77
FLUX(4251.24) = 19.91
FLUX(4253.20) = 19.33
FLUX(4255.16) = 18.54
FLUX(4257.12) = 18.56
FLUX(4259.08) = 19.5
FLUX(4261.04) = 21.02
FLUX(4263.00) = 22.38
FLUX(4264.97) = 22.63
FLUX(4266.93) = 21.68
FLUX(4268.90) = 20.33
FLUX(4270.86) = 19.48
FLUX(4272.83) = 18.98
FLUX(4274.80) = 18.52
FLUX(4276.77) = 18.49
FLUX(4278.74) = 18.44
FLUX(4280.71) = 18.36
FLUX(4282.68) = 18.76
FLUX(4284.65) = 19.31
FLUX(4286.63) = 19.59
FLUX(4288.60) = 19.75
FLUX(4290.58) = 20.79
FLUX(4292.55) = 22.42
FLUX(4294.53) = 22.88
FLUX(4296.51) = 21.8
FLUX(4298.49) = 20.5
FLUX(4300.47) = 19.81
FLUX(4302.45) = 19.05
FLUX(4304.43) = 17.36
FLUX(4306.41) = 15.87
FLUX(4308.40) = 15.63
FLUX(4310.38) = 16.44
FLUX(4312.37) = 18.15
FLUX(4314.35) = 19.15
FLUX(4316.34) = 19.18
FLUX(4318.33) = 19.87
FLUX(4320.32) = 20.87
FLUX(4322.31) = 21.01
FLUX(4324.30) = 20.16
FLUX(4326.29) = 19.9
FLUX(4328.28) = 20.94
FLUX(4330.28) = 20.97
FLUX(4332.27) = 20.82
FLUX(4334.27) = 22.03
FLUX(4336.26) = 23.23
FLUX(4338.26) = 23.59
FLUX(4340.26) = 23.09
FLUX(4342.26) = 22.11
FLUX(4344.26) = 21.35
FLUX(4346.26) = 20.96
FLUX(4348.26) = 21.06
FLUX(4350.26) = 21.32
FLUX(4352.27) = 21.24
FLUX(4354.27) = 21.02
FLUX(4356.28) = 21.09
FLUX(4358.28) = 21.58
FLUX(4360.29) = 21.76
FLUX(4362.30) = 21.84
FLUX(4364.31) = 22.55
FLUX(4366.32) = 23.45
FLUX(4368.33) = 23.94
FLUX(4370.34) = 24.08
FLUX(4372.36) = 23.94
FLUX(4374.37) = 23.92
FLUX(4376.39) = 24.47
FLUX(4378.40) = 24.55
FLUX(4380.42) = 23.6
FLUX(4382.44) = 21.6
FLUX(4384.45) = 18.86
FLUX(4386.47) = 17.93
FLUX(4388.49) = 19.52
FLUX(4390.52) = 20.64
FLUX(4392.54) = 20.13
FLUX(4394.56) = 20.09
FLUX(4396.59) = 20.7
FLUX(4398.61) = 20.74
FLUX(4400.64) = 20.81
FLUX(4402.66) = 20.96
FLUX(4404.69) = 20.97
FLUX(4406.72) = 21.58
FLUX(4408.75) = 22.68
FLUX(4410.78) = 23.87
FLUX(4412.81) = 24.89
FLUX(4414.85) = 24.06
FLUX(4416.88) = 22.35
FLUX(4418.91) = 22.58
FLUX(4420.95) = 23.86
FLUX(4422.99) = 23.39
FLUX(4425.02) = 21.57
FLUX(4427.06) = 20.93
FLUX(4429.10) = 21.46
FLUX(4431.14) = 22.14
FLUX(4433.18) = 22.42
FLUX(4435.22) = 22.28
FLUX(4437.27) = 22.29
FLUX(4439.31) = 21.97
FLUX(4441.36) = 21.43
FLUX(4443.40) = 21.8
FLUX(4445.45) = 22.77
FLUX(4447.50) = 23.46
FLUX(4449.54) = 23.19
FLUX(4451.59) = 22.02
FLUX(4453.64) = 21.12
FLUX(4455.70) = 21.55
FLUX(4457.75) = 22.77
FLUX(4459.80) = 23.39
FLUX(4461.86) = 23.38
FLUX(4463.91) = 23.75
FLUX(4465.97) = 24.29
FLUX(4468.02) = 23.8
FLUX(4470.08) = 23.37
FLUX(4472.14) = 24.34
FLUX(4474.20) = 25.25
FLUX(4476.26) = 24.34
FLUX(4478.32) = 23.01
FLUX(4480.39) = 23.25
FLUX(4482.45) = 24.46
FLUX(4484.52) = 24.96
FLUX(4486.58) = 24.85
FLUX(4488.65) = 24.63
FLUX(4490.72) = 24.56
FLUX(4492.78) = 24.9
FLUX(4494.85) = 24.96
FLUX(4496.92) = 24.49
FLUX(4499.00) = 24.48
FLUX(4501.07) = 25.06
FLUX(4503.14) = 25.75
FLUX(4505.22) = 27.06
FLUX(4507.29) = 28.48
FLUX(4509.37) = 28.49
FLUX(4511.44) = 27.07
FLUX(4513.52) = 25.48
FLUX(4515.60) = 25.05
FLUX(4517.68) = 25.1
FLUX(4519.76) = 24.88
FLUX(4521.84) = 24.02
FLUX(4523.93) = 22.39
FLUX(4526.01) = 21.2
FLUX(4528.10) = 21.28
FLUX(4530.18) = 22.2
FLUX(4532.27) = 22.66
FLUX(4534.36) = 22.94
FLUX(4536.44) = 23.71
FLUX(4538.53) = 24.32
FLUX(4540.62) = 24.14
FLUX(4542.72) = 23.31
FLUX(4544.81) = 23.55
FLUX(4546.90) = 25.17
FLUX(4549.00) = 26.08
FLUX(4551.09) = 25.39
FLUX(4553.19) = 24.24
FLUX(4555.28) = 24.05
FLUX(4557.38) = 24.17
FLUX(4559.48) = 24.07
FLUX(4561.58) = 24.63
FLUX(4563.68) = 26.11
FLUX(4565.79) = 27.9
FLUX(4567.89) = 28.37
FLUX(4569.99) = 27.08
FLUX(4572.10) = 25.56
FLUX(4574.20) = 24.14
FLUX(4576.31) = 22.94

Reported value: 19.8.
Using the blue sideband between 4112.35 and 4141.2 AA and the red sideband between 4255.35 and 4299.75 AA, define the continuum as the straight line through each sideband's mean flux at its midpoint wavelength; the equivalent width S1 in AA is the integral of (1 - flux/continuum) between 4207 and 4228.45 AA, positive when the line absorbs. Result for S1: 1.1 AA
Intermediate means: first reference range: 19.1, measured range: 18.7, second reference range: 20.2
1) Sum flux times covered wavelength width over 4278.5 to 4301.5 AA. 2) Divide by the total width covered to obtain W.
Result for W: 20.3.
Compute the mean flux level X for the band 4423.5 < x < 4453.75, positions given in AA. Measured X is 22.1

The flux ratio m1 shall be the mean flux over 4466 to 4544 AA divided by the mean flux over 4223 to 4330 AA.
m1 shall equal 1.2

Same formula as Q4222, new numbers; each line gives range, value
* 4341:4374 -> 22.1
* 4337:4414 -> 21.9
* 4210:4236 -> 19.1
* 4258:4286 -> 19.8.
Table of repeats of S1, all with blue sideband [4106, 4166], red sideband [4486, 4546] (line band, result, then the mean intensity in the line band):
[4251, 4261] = 0.9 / 19.3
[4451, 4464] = 0.7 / 22.5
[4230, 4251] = 0.4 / 20.6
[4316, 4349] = 1.3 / 21.3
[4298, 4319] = 3.5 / 18.2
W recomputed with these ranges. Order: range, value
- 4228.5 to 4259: 20.1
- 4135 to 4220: 19.6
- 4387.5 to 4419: 21.6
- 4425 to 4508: 23.6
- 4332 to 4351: 22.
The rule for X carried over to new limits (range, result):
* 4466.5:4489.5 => 24.2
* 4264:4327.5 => 19.5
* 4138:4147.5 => 19.6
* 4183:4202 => 20.7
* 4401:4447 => 22.4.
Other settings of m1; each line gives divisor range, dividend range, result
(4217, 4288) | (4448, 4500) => 1.21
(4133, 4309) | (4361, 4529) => 1.18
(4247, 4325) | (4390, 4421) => 1.12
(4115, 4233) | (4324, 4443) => 1.13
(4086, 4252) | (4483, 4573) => 1.28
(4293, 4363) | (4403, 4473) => 1.11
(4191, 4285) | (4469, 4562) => 1.24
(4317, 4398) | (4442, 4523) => 1.13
